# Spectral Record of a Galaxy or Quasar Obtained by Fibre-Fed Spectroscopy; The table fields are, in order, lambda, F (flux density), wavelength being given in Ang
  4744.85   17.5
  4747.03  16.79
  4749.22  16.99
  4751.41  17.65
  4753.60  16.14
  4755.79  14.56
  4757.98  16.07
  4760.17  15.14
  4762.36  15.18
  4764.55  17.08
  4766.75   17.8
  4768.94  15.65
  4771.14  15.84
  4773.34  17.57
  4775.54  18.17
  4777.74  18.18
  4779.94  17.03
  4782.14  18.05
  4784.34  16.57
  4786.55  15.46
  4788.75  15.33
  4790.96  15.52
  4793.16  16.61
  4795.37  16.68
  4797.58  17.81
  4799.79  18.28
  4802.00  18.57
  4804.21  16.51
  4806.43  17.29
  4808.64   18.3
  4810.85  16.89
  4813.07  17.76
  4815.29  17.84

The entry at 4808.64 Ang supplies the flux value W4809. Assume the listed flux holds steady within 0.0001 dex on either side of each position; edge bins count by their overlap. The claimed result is 18.3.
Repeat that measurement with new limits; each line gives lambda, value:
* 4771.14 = 15.84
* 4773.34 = 17.57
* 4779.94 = 17.03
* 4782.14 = 18.05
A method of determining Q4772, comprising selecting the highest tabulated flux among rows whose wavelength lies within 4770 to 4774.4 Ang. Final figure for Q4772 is 17.57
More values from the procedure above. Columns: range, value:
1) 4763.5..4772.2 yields 17.8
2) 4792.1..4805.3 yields 18.57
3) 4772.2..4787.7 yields 18.18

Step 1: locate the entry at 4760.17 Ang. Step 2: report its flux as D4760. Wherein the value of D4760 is 15.14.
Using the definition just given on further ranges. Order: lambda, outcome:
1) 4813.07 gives 17.76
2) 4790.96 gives 15.52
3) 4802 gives 18.57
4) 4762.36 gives 15.18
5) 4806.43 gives 17.29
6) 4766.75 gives 17.8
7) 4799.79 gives 18.28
